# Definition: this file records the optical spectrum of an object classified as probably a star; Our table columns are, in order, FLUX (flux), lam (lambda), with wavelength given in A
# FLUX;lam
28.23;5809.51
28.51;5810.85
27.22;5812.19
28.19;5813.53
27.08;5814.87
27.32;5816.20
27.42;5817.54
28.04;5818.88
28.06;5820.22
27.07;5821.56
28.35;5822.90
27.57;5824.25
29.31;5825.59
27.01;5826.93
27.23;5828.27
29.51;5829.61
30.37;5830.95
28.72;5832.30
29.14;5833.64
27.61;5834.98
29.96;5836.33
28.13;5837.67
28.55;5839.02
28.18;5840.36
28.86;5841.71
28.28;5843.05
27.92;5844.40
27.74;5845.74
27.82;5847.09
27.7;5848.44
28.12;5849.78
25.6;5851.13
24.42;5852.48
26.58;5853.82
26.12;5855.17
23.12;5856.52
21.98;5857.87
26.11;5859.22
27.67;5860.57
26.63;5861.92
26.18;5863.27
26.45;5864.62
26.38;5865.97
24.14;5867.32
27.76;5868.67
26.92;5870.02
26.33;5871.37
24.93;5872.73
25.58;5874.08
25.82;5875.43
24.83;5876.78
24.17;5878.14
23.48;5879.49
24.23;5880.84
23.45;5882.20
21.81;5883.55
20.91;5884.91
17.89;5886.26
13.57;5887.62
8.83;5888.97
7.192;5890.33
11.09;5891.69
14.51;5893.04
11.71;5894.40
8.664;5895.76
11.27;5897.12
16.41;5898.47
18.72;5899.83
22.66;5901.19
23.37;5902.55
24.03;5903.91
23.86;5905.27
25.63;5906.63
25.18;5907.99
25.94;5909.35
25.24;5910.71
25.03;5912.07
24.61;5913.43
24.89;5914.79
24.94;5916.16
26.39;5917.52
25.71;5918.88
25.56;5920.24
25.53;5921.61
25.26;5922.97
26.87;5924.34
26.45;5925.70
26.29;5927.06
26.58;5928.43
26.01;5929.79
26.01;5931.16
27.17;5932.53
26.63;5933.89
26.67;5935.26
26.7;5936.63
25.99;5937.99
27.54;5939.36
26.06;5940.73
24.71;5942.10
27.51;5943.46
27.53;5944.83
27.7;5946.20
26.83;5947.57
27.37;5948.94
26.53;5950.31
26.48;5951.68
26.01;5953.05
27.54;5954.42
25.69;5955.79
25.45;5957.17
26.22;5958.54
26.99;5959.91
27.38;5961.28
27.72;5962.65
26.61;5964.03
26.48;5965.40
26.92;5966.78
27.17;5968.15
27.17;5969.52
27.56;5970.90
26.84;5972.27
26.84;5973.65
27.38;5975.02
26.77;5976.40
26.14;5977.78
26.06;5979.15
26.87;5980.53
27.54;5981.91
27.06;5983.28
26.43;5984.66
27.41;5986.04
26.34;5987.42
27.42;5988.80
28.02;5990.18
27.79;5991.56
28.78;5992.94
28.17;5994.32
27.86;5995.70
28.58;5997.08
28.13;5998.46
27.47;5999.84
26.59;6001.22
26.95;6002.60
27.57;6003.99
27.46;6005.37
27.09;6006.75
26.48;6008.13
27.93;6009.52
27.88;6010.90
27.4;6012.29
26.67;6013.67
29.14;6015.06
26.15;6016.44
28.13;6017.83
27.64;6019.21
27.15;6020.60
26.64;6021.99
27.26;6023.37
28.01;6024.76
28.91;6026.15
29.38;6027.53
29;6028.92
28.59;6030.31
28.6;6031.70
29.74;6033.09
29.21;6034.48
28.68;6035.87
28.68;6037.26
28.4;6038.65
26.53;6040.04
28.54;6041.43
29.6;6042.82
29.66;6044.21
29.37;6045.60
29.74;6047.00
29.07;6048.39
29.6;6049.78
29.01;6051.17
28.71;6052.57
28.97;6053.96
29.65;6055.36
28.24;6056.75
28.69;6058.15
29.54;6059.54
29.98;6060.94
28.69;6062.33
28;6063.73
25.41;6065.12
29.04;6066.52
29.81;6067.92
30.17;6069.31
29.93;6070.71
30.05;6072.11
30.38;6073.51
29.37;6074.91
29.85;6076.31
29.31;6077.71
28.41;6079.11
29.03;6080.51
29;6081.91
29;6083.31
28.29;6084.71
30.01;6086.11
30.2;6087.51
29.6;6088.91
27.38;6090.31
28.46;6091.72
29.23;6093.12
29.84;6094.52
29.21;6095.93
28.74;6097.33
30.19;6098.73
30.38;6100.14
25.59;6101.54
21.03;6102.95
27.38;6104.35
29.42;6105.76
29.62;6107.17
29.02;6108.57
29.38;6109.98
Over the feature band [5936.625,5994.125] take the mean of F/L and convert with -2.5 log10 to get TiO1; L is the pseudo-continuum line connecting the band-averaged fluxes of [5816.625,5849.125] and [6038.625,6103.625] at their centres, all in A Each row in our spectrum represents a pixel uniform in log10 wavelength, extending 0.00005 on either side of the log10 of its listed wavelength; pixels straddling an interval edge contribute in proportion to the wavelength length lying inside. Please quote 0.07 mag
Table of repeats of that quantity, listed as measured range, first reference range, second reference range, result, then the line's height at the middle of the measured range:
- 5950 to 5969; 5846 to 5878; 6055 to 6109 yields 0.02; 27.2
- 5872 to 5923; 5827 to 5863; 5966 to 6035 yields 0.29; 27.4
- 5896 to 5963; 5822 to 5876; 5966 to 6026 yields 0.08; 27.2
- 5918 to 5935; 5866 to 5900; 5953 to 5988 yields -0.13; 23.1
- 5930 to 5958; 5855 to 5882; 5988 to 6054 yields 0.01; 26.8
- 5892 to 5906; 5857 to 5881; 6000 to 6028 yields 0.44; 26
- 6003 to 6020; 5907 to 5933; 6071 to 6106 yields 0.00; 27.4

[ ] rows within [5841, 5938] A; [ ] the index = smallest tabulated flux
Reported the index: 7.192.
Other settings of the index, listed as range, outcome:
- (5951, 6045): 25.45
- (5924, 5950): 24.71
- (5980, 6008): 26.34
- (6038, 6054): 26.53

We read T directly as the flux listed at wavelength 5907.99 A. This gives 25.18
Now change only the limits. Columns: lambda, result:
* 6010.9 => 27.88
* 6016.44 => 26.15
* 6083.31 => 29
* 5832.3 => 28.72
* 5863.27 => 26.18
